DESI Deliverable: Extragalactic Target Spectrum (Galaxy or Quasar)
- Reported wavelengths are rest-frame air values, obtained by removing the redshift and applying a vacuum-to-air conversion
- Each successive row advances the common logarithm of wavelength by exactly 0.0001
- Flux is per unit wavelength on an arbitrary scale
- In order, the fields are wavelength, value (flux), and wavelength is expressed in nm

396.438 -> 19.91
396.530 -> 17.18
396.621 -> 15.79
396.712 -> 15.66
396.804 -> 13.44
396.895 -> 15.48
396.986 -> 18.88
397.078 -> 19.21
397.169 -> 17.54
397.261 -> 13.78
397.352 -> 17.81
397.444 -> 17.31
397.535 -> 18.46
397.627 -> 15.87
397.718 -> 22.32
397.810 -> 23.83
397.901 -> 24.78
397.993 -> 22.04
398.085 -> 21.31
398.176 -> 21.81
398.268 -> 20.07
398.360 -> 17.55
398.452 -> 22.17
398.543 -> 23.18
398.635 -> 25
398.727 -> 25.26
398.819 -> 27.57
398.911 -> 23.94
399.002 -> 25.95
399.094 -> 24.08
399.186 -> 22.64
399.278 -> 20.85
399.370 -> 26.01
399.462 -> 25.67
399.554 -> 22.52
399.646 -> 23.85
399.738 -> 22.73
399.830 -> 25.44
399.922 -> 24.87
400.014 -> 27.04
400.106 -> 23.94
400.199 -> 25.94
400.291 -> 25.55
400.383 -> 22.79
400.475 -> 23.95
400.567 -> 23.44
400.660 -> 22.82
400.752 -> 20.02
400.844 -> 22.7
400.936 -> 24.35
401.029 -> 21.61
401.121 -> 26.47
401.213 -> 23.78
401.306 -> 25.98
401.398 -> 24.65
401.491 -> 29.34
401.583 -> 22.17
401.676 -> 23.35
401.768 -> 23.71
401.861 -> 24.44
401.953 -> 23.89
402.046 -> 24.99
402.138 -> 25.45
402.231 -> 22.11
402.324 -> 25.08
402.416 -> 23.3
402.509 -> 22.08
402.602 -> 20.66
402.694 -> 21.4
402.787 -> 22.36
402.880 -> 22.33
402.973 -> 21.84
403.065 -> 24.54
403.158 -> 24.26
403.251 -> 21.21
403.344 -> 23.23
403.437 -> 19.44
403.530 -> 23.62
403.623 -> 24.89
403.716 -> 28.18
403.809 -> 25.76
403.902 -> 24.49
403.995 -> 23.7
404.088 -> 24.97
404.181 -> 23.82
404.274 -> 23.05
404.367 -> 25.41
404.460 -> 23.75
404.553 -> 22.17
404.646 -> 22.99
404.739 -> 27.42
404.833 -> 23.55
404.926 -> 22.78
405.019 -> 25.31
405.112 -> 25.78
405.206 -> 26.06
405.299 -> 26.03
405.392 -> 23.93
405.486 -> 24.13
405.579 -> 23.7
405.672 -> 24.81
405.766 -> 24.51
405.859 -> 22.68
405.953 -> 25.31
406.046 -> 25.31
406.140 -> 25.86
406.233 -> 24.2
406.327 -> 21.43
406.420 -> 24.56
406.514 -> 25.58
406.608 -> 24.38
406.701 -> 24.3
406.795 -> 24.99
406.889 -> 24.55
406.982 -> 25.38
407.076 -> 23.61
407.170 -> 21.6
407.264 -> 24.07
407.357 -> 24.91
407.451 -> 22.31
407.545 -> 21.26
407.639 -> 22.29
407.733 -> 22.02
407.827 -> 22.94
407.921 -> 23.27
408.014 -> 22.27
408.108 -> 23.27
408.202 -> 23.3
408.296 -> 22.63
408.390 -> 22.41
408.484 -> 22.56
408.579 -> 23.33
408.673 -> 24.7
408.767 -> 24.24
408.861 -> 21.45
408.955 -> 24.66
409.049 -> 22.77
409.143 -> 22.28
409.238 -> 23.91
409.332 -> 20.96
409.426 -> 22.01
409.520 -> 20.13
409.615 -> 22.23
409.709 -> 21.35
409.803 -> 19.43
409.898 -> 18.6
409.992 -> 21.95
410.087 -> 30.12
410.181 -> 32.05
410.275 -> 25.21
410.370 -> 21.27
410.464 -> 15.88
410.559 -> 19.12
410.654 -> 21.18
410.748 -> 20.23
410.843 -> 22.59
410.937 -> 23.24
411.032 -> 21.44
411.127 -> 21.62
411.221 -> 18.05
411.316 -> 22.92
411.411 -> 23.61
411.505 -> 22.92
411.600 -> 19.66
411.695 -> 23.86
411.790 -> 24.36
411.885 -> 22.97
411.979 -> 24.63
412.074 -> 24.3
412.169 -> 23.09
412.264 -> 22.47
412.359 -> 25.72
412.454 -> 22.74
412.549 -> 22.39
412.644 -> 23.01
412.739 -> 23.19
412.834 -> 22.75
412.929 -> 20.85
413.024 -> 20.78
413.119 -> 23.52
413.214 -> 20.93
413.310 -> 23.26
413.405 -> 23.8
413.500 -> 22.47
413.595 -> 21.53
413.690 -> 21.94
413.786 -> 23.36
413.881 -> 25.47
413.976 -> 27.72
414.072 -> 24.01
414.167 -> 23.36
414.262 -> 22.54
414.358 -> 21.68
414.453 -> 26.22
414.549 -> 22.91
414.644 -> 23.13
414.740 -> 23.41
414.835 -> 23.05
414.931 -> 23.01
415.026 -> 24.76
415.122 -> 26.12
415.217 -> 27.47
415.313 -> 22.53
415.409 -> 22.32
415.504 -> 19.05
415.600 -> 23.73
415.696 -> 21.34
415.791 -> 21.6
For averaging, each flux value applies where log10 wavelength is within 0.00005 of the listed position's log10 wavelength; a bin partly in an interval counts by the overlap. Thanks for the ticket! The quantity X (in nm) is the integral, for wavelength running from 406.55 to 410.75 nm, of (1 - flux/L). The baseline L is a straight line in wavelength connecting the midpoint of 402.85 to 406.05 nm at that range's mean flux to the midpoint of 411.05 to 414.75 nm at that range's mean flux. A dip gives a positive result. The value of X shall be 0.13 nm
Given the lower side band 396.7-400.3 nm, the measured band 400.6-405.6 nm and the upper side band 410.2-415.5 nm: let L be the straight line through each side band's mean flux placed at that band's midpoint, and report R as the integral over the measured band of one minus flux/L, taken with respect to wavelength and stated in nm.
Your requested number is -0.39 nm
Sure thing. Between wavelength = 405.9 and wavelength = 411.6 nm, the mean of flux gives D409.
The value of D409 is 22.9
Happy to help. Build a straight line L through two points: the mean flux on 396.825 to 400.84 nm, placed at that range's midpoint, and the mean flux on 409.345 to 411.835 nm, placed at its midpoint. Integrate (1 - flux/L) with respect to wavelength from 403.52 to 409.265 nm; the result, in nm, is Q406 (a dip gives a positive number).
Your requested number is -0.48 nm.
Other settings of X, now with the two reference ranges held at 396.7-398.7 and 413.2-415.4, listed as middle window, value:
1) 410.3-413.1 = 0.111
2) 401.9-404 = -0.258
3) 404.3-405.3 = -0.152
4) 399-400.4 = -0.300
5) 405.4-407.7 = -0.235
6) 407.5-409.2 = -0.051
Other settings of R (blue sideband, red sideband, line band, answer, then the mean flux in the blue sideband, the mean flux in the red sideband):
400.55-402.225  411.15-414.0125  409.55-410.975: 0.054 nm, 24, 22.9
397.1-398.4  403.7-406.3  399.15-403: -0.340 nm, 19.6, 24.6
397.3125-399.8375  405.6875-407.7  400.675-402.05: -0.064 nm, 22.5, 23.9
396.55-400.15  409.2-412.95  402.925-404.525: -0.148 nm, 21.4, 22.5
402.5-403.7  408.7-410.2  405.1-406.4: -0.103 nm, 22.6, 22.9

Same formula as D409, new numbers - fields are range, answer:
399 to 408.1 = 23.9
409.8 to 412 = 22.4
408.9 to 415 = 22.8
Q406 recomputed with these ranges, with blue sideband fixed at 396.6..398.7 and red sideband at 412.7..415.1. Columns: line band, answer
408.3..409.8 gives -0.03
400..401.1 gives -0.20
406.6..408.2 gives -0.12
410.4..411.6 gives 0.08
